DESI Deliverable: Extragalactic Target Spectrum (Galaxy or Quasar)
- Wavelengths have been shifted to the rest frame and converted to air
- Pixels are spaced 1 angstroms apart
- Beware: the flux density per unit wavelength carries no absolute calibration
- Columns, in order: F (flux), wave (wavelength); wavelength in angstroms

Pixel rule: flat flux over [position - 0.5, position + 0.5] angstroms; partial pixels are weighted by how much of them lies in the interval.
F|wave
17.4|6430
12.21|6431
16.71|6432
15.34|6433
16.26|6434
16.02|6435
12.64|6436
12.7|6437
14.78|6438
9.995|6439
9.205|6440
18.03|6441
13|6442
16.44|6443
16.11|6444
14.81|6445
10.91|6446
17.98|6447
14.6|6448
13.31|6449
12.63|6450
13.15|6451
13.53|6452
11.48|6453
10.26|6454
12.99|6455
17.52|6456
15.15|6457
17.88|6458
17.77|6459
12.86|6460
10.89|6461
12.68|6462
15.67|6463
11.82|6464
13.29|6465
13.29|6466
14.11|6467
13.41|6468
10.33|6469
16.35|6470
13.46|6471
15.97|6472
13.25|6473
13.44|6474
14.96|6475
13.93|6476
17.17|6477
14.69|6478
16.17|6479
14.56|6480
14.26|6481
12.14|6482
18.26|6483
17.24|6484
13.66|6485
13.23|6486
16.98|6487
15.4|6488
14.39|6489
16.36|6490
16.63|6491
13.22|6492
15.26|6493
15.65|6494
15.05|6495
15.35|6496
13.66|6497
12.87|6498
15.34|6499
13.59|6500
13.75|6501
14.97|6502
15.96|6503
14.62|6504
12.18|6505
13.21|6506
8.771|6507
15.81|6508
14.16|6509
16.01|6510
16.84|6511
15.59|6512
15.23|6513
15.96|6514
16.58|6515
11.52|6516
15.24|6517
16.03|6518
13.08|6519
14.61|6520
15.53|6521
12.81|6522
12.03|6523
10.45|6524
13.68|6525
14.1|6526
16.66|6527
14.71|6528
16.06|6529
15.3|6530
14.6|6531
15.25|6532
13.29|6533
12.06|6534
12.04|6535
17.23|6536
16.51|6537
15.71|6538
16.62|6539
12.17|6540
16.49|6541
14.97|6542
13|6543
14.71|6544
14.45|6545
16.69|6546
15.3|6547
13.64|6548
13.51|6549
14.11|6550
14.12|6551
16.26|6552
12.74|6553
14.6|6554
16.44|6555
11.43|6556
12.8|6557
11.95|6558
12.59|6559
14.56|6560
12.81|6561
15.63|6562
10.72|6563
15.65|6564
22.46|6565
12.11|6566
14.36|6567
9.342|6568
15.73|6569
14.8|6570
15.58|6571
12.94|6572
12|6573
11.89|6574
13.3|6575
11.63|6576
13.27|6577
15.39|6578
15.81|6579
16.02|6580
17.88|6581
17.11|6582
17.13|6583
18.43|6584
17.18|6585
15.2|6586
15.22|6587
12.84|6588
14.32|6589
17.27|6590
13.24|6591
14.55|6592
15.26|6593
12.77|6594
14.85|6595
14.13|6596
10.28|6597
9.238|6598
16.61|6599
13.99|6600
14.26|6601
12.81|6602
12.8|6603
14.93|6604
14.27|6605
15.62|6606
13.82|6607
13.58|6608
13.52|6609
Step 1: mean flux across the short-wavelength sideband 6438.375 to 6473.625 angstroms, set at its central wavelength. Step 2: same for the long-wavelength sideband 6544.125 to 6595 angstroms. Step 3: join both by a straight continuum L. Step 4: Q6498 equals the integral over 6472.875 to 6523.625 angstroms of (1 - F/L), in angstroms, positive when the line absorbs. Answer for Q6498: -2.1 angstroms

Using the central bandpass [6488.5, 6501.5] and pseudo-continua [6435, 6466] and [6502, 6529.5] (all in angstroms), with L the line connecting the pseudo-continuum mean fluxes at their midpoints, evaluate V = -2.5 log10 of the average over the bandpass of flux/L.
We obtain -0.04 mag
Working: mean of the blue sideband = 13.8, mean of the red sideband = 14.4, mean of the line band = 14.7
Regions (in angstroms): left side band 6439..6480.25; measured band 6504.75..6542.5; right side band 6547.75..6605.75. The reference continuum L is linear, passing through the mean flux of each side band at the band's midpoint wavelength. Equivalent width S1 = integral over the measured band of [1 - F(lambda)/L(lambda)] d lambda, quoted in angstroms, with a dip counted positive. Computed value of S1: -0.77 angstroms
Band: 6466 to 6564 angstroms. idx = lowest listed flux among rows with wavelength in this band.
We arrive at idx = 8.771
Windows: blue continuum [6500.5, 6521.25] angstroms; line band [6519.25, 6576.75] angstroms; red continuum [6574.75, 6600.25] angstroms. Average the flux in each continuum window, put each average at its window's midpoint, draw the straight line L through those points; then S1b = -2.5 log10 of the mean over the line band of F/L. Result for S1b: 0.038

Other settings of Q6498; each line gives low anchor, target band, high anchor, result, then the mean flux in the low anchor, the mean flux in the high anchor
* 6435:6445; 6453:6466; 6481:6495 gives 0.41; 13.8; 15.2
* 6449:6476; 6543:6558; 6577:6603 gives 0.27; 13.8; 14.8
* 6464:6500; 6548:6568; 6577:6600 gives 1.15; 14.6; 15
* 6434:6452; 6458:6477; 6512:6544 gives 0.23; 14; 14.5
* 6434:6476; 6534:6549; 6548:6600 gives -0.66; 13.9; 14.3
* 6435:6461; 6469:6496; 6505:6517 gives -1.42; 14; 14.4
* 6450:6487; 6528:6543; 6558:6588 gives -0.34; 14.2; 14.6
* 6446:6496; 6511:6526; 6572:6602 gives 0.20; 14.4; 14.5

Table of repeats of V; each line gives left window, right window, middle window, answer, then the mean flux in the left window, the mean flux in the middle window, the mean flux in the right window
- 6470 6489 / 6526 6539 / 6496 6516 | 0.04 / 15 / 14.4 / 15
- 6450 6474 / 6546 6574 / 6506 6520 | -0.06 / 13.8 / 14.6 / 14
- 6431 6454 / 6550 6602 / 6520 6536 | 0.01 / 14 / 14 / 14.3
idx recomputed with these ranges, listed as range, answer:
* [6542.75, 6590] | 9.342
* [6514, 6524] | 10.45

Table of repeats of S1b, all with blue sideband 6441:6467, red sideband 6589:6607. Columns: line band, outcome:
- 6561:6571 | -0.04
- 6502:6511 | 0.00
